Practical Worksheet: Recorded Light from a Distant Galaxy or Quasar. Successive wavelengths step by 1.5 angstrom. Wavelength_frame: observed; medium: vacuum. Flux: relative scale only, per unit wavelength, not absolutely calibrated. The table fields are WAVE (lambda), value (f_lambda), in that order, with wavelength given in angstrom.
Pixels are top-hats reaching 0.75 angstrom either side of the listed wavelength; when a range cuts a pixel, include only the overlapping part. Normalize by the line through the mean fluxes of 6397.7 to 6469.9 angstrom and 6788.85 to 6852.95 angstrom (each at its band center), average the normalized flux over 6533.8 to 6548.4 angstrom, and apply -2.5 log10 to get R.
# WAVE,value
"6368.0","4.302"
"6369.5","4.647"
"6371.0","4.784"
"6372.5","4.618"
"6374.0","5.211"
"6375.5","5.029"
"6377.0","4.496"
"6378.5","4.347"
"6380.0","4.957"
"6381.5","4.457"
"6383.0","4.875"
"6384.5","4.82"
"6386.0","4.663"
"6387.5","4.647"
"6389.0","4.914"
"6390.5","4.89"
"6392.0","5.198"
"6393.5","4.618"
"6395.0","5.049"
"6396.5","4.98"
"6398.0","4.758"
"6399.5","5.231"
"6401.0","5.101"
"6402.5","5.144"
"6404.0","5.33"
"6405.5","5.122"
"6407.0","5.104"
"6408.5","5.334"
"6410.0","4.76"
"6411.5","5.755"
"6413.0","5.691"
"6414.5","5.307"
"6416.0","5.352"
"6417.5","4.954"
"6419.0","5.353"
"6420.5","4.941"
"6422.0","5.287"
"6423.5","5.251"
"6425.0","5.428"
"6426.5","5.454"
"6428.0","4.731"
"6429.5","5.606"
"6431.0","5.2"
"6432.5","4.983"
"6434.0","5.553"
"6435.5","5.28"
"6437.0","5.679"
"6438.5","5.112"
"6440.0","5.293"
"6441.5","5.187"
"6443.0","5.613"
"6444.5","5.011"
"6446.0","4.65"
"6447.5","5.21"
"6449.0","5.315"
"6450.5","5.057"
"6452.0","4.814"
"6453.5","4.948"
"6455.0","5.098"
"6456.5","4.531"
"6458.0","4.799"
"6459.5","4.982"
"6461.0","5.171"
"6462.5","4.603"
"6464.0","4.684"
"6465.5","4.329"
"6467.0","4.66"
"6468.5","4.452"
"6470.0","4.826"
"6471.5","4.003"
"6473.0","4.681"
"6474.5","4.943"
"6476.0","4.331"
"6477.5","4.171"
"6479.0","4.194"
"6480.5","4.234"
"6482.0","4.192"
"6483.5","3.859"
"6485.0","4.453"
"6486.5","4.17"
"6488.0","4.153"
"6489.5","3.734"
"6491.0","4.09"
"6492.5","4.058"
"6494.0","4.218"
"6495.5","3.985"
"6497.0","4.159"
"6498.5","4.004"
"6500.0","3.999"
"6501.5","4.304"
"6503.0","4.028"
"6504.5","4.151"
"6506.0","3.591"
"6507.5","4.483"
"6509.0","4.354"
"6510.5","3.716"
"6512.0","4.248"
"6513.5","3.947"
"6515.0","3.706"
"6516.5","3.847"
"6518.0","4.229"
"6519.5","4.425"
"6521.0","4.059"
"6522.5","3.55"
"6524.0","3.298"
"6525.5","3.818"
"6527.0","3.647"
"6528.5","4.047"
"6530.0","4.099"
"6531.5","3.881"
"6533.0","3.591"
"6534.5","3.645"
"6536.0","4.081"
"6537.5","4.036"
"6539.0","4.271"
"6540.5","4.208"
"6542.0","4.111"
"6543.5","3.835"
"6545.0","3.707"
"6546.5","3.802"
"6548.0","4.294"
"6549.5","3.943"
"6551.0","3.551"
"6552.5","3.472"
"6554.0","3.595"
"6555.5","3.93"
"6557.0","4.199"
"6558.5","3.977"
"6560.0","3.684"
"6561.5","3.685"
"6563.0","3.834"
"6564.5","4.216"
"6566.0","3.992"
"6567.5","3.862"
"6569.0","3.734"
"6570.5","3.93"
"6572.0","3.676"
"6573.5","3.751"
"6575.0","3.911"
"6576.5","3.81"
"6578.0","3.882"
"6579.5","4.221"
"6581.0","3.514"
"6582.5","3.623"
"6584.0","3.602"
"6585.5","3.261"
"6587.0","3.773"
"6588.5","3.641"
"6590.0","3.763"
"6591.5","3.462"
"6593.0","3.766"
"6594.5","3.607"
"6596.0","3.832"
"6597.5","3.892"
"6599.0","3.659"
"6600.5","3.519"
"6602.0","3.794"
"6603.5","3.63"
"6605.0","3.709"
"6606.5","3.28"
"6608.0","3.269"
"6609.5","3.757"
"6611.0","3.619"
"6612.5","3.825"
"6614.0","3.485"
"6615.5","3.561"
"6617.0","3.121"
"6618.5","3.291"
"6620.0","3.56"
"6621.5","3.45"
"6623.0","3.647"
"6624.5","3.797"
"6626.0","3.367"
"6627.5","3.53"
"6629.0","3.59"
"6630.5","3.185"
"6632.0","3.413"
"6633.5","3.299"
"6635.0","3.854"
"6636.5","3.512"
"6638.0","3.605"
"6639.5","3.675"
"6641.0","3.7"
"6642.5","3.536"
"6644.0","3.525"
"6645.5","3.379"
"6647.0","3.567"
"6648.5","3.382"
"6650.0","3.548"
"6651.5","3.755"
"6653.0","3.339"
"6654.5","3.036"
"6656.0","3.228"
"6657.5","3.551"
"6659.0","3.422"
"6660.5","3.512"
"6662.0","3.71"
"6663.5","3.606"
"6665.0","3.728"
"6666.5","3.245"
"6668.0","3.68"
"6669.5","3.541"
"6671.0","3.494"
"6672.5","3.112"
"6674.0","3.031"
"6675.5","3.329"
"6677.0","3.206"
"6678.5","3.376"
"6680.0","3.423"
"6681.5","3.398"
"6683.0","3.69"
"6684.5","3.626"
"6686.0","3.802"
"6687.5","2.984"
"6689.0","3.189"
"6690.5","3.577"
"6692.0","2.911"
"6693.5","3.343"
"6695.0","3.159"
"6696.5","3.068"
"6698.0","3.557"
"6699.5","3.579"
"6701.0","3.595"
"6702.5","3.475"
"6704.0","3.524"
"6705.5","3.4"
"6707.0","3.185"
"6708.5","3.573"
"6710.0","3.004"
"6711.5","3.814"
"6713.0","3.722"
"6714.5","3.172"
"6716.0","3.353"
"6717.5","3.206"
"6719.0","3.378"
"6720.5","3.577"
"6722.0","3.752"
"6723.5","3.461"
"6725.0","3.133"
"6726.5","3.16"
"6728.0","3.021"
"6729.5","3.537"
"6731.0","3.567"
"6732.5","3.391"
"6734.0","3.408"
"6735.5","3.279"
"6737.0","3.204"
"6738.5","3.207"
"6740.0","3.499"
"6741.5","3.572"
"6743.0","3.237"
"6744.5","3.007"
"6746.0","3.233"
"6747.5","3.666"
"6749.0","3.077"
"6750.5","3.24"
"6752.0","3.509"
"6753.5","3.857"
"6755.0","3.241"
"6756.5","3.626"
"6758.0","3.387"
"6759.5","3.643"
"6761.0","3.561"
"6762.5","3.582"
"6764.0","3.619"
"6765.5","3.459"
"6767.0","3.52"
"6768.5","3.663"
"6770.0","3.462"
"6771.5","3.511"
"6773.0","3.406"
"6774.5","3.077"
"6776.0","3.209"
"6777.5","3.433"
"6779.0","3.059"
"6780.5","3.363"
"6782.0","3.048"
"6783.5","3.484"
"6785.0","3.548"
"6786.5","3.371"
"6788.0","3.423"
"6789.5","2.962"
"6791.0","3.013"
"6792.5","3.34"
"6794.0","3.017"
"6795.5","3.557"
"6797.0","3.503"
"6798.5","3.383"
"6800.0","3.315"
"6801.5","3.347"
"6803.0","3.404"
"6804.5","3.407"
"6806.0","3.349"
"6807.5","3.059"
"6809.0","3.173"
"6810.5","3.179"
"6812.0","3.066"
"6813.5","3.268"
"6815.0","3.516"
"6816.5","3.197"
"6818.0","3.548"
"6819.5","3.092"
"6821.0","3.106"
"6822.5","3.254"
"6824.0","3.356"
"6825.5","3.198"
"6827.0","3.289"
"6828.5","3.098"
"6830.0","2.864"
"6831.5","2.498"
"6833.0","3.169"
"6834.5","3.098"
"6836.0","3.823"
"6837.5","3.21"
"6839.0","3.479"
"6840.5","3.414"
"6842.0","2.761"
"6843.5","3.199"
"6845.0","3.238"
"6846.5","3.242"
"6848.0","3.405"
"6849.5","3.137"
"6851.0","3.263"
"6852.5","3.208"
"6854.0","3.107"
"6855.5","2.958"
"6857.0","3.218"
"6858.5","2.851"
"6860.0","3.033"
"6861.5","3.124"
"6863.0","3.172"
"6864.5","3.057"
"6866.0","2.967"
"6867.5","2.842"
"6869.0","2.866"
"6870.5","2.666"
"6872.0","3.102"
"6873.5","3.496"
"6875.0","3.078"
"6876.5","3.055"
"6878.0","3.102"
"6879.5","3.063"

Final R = 0.151 mag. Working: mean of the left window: 5.11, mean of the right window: 3.23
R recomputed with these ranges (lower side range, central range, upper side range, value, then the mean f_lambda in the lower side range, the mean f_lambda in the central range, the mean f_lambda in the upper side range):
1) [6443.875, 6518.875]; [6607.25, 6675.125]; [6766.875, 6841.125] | 0.10 mag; 4.39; 3.49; 3.28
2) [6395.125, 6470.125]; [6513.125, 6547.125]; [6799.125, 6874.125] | 0.19 mag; 5.1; 3.91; 3.17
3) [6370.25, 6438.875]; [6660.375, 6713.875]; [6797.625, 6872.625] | 0.12 mag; 5.07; 3.42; 3.17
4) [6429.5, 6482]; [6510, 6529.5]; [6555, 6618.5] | 0.11 mag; 4.87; 3.89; 3.71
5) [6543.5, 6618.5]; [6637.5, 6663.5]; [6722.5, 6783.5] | 0.03 mag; 3.72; 3.5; 3.38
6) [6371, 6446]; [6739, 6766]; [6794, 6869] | 0.03 mag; 5.09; 3.44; 3.2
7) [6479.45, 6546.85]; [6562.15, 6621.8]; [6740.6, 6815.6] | 0.04 mag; 4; 3.68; 3.36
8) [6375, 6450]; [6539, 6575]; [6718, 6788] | 0.13 mag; 5.1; 3.88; 3.4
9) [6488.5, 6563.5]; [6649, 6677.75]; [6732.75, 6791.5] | 0.06 mag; 3.94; 3.42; 3.38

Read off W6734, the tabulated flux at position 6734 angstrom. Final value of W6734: 3.408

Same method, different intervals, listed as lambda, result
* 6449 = 5.315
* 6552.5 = 3.472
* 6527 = 3.647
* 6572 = 3.676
